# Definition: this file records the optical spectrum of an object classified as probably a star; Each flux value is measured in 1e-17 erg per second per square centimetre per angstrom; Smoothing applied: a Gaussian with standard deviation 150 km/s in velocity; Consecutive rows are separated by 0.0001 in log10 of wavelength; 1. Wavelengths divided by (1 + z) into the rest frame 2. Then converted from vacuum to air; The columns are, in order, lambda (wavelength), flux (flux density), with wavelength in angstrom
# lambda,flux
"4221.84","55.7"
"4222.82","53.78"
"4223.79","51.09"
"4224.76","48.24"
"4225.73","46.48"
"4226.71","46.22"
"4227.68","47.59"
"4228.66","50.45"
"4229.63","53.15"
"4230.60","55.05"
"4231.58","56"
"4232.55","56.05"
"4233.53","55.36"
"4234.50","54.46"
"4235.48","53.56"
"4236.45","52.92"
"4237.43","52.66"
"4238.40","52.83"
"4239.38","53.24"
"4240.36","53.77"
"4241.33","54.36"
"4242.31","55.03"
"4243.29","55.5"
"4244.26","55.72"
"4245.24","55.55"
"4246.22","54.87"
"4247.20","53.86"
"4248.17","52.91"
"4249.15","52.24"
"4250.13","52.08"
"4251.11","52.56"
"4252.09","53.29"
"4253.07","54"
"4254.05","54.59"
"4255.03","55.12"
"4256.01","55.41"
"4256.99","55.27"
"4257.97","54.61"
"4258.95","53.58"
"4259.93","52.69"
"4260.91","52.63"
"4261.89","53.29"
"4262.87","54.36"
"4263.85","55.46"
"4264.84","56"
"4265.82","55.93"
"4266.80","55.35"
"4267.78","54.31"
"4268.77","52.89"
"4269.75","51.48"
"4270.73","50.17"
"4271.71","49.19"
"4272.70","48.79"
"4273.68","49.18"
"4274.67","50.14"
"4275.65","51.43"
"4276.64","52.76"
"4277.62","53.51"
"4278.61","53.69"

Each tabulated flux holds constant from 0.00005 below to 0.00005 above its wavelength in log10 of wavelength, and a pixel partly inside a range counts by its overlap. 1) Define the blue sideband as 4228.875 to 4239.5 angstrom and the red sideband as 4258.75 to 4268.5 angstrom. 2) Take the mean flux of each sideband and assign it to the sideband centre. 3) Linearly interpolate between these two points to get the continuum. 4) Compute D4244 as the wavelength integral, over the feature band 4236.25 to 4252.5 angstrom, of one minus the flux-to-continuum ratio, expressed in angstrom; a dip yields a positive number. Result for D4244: 0.1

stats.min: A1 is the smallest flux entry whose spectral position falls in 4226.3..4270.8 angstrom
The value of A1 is 46.22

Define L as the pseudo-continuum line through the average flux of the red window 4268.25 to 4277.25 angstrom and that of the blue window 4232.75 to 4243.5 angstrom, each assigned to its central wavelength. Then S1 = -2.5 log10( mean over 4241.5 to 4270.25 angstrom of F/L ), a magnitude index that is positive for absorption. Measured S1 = -0.04 mag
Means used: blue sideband 54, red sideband 50.7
